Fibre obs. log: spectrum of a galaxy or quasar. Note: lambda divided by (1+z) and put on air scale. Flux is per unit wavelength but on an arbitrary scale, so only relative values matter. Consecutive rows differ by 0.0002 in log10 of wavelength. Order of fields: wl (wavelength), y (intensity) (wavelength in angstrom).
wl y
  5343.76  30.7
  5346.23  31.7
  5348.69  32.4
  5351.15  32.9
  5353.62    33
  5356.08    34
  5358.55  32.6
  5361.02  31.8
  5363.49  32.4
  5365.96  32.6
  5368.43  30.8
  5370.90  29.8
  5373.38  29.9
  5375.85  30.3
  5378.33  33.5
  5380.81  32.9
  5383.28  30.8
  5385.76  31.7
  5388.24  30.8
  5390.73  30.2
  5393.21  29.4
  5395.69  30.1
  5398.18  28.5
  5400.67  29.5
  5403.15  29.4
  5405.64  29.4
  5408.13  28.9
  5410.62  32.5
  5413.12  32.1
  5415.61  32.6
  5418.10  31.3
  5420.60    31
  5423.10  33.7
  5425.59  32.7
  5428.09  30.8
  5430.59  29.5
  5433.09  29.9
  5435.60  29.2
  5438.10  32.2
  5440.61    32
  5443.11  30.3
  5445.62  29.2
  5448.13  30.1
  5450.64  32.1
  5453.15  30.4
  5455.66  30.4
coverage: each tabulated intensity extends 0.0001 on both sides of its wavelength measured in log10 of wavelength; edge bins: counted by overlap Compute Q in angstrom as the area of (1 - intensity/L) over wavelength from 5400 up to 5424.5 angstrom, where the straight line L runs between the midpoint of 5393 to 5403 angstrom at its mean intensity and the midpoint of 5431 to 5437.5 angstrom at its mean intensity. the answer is -1.3 angstrom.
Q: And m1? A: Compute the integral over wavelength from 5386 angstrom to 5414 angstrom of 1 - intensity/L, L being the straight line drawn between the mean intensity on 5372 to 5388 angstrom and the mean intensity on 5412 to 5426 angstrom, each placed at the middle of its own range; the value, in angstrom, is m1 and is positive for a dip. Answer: 1.5 angstrom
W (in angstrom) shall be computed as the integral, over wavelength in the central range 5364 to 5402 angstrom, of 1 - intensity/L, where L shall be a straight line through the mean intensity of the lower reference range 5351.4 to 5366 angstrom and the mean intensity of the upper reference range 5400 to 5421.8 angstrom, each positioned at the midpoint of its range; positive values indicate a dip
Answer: 1.3 angstrom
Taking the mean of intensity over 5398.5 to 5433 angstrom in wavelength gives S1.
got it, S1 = 30.9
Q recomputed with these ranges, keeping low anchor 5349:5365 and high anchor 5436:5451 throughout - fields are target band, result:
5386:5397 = 0.6 angstrom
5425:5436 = 0.3 angstrom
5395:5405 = 0.8 angstrom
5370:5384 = 0.5 angstrom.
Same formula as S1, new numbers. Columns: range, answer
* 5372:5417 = 30.7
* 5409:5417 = 32.2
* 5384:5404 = 30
